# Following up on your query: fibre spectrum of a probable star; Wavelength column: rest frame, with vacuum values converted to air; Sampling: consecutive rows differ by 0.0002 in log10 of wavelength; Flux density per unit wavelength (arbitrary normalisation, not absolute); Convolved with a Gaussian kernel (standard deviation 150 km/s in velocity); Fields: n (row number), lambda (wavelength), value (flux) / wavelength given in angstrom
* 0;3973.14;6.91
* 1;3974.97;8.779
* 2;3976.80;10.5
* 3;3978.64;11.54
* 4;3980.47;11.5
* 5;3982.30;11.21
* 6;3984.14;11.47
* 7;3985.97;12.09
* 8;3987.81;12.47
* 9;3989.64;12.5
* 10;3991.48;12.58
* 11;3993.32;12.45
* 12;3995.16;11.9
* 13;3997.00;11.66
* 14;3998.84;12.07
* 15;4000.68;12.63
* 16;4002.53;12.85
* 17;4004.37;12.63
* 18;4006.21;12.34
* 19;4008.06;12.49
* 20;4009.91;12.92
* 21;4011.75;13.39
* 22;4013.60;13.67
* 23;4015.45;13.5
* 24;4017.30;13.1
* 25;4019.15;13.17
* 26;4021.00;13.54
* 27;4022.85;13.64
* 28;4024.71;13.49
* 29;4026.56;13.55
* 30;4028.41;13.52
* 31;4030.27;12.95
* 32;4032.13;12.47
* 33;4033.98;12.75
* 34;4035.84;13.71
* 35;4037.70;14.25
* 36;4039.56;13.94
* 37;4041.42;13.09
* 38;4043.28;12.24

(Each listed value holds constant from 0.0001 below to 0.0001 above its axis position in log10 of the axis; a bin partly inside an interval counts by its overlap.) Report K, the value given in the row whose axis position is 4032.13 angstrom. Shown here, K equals 12.47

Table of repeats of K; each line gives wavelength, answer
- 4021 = 13.54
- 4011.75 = 13.39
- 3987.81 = 12.47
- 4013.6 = 13.67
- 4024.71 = 13.49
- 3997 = 11.66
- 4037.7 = 14.25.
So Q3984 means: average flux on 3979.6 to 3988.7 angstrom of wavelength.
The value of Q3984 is 11.7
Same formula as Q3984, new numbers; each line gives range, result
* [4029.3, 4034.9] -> 12.7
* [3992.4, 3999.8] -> 12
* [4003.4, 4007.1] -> 12.5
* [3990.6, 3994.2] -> 12.5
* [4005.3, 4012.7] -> 12.8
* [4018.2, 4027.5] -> 13.5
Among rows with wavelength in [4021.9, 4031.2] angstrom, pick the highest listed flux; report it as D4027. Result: 13.64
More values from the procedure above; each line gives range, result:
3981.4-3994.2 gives 12.58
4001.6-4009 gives 12.85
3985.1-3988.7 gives 12.47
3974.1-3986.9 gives 12.09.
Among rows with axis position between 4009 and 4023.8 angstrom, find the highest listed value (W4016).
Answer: 13.67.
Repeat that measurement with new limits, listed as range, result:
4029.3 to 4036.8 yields 13.71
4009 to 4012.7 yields 13.39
